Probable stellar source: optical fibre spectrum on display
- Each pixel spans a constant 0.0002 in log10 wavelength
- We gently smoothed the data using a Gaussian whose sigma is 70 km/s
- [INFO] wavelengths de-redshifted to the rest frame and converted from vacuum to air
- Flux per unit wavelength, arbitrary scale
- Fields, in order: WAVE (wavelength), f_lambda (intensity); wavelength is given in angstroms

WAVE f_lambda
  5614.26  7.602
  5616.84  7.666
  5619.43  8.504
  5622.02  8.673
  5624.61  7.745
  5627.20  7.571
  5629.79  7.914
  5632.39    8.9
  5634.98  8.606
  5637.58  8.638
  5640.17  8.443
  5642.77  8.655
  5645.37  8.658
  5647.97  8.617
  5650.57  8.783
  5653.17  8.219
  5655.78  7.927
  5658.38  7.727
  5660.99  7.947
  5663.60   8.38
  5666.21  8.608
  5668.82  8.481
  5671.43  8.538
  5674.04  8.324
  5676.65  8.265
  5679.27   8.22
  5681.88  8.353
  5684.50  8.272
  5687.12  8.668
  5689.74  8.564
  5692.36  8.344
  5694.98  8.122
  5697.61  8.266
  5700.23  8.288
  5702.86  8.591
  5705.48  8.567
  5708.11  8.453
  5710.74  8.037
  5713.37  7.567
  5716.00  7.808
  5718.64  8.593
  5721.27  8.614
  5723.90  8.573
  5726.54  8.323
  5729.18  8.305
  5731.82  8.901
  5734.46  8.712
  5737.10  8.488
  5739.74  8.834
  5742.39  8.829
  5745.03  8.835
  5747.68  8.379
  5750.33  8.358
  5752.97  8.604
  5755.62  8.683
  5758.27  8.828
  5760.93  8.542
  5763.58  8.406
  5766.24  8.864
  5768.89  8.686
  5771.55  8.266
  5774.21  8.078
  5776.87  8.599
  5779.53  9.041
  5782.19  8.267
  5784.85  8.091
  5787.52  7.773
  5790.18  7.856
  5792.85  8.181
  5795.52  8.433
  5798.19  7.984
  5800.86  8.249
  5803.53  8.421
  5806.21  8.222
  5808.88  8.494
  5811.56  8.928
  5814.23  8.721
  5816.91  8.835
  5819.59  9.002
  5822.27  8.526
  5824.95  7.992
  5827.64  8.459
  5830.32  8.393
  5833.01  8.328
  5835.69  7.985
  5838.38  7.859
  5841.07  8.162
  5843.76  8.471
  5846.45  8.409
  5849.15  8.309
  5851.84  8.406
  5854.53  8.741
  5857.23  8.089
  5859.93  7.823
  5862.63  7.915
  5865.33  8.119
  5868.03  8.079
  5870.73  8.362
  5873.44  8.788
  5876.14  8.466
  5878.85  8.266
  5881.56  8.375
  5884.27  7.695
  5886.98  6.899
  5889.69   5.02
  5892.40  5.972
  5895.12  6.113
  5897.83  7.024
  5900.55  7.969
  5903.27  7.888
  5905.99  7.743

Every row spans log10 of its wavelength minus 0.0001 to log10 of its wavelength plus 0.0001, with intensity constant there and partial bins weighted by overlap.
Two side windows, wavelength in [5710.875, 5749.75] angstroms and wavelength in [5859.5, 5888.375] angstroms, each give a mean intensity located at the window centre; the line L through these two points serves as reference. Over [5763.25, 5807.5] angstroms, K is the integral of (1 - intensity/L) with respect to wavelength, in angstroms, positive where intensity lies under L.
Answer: 0.0 angstroms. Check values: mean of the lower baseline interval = 8.47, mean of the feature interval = 8.32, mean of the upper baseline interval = 8.07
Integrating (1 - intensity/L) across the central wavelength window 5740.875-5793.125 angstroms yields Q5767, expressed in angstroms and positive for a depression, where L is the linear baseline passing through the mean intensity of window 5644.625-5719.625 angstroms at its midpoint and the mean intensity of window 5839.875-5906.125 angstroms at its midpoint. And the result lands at -2.4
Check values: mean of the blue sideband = 8.31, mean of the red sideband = 7.8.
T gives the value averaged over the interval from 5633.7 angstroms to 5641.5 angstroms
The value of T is 8.56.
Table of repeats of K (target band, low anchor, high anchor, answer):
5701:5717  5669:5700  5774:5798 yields 0.3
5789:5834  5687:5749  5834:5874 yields -0.7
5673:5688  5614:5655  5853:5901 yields -0.2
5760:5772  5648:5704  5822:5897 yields -0.7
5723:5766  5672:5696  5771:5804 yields -1.6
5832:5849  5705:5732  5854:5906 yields -0.9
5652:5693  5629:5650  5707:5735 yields 0.9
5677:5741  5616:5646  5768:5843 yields -0.4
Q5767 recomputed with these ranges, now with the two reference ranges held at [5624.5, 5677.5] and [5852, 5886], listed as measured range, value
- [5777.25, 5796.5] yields 0.0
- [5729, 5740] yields -0.5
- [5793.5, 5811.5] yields -0.2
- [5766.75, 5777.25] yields -0.2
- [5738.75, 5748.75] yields -0.5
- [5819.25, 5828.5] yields -0.2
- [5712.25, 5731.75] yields 0.0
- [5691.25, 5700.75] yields 0.1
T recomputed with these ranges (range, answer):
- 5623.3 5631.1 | 7.74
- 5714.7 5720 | 8.2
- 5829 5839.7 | 8.14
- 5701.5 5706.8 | 8.58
